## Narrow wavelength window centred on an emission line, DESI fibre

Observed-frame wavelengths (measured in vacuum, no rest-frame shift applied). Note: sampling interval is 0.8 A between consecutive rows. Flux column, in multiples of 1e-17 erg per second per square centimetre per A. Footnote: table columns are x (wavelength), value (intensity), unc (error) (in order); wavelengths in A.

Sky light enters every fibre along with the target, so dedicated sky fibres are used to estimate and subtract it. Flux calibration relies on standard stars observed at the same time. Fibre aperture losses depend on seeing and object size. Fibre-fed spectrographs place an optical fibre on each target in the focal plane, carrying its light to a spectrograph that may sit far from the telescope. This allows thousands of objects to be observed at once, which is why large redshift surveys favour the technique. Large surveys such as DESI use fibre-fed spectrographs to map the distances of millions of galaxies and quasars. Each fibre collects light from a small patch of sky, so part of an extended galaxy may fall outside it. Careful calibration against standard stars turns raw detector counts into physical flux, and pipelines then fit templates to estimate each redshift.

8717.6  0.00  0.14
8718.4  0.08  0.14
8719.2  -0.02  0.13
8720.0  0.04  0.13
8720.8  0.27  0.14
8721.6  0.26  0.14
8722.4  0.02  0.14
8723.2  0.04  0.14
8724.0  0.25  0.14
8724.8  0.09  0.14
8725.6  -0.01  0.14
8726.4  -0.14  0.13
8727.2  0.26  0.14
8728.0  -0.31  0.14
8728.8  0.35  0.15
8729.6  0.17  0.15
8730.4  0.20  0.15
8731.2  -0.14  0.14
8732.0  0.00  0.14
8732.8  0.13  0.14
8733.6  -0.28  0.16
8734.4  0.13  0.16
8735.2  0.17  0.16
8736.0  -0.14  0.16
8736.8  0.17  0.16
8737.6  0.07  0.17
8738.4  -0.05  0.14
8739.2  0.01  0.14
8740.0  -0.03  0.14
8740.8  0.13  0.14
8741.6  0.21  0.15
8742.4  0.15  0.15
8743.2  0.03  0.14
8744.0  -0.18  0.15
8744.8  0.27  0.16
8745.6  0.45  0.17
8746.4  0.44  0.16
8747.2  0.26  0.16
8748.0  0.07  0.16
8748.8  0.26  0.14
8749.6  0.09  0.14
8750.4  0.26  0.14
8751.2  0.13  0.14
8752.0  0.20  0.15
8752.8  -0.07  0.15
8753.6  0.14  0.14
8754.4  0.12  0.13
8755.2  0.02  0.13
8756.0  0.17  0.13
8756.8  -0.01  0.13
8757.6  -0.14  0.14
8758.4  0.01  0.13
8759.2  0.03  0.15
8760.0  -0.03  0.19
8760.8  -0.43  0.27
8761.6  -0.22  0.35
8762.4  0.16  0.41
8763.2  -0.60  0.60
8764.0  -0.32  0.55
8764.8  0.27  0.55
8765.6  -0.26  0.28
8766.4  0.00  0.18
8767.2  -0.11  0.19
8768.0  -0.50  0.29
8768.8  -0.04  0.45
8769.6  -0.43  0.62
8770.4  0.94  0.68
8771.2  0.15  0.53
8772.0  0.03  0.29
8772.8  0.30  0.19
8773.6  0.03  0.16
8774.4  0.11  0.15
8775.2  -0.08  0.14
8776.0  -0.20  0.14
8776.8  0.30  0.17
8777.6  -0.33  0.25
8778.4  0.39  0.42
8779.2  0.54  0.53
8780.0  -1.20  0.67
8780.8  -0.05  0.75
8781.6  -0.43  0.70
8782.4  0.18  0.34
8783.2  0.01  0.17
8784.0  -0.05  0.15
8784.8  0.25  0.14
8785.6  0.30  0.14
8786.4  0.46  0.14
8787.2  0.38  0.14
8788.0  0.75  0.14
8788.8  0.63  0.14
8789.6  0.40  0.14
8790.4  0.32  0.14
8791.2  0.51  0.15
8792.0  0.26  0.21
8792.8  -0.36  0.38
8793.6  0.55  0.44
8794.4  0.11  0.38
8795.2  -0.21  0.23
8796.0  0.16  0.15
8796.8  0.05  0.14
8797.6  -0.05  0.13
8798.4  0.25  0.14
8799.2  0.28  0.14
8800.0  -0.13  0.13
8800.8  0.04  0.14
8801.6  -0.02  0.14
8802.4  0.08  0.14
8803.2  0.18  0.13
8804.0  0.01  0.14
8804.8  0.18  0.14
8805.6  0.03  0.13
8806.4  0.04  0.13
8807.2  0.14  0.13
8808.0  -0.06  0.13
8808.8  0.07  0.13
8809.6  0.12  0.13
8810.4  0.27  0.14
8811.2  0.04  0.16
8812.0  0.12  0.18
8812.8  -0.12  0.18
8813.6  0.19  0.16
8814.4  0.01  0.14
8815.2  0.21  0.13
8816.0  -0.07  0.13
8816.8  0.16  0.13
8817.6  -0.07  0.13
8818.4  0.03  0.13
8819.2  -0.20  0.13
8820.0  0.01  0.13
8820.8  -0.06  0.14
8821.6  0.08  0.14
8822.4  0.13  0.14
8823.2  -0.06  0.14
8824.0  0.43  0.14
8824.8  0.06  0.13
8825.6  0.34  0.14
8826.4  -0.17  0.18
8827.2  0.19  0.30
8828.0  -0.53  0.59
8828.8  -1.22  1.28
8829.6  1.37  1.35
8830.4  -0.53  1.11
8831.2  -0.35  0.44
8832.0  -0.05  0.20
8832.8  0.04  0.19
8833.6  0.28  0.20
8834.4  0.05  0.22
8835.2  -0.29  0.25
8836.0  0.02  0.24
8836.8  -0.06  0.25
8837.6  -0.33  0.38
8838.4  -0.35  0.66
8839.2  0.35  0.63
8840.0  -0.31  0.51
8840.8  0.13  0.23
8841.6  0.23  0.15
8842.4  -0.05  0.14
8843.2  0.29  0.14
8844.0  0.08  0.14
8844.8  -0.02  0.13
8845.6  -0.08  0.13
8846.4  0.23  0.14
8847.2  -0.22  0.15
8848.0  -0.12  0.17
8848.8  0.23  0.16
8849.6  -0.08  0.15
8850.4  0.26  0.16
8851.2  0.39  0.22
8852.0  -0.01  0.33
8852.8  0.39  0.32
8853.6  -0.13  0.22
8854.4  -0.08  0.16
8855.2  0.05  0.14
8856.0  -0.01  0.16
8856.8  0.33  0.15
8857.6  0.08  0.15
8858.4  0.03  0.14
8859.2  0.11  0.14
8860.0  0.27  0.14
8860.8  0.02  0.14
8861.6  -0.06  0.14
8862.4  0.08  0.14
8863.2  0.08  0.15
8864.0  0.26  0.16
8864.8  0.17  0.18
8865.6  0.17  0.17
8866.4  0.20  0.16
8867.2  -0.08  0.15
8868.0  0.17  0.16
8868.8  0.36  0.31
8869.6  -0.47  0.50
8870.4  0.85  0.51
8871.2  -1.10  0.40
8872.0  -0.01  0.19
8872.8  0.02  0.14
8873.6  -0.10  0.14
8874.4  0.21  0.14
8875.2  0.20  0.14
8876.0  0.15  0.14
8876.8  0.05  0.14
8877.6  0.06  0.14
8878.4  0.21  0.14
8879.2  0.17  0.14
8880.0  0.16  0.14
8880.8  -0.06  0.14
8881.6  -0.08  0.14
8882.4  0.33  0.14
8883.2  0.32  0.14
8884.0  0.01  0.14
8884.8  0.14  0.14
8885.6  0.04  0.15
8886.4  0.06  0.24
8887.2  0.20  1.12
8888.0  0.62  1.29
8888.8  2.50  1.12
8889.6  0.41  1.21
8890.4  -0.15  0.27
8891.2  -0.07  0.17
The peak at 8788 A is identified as H-gamma 4340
